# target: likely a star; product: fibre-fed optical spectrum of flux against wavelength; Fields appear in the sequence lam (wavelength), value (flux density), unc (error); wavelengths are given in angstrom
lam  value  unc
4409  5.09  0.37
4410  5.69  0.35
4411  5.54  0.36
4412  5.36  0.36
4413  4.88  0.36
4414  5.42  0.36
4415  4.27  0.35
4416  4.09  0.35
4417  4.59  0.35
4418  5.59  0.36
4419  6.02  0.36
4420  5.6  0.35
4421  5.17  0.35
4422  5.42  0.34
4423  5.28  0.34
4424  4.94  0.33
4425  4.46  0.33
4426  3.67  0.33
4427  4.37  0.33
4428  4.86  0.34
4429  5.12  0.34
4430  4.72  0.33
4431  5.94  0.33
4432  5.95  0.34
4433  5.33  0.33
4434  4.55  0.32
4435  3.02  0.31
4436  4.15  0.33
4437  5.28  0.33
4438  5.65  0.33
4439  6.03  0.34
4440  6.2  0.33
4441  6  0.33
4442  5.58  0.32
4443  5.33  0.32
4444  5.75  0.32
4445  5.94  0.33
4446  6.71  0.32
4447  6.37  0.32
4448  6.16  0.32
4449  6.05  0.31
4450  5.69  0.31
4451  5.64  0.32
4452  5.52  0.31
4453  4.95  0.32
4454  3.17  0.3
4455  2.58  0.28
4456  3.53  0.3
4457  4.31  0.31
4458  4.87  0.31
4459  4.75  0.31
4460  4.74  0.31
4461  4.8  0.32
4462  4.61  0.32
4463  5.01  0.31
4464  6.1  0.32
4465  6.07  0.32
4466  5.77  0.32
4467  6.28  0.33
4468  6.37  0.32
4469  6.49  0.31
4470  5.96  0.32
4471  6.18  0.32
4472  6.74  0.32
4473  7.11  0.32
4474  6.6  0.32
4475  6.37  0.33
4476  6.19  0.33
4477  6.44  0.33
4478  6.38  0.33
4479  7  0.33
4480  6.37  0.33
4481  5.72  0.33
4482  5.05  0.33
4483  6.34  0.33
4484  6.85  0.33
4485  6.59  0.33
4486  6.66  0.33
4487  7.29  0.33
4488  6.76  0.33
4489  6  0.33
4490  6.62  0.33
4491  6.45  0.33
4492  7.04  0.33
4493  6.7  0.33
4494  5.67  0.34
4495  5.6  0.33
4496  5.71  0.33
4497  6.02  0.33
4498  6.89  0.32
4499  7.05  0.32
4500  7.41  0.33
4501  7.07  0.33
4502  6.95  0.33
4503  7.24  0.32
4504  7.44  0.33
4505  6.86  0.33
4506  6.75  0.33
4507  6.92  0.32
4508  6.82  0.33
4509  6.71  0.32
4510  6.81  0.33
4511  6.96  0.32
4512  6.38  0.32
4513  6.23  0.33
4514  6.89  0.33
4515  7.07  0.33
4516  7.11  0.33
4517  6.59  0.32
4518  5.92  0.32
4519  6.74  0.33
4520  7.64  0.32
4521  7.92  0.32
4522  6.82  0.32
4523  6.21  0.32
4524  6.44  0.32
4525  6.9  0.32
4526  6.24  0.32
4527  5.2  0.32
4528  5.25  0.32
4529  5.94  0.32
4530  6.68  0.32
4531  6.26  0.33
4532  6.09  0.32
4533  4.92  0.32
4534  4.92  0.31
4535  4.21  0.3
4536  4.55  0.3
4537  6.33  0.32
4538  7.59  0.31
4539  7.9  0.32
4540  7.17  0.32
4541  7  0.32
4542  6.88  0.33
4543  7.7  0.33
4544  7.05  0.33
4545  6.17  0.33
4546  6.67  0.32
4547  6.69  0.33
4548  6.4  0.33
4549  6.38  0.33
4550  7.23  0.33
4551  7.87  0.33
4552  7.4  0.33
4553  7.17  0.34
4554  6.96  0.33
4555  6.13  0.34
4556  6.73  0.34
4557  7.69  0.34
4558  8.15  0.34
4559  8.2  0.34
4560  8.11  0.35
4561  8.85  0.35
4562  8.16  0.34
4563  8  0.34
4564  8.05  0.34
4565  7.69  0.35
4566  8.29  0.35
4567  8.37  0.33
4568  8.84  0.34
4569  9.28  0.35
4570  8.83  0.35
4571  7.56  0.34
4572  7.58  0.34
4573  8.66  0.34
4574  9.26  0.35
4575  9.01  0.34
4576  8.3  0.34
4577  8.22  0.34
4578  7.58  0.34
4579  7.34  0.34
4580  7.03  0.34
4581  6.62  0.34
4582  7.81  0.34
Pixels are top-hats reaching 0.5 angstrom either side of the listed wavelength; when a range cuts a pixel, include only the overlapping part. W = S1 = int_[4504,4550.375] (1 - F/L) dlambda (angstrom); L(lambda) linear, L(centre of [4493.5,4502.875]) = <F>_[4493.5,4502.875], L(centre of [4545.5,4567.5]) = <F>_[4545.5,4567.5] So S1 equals 3.1 angstrom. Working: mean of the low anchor 6.52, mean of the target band 6.53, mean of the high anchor 7.51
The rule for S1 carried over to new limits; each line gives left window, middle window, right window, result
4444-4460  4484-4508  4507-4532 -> -2.51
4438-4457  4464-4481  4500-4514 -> -1.01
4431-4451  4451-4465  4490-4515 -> 3.00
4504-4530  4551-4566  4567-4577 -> 0.74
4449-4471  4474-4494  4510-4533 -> -2.73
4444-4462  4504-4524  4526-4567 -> -1.84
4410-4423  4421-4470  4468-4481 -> 5.02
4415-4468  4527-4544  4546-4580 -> 2.40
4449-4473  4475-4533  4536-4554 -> -3.97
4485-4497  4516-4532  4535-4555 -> 0.46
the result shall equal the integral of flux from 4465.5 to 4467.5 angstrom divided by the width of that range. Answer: 6.03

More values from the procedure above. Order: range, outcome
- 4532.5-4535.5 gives 4.68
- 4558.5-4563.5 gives 8.26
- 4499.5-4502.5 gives 7.14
